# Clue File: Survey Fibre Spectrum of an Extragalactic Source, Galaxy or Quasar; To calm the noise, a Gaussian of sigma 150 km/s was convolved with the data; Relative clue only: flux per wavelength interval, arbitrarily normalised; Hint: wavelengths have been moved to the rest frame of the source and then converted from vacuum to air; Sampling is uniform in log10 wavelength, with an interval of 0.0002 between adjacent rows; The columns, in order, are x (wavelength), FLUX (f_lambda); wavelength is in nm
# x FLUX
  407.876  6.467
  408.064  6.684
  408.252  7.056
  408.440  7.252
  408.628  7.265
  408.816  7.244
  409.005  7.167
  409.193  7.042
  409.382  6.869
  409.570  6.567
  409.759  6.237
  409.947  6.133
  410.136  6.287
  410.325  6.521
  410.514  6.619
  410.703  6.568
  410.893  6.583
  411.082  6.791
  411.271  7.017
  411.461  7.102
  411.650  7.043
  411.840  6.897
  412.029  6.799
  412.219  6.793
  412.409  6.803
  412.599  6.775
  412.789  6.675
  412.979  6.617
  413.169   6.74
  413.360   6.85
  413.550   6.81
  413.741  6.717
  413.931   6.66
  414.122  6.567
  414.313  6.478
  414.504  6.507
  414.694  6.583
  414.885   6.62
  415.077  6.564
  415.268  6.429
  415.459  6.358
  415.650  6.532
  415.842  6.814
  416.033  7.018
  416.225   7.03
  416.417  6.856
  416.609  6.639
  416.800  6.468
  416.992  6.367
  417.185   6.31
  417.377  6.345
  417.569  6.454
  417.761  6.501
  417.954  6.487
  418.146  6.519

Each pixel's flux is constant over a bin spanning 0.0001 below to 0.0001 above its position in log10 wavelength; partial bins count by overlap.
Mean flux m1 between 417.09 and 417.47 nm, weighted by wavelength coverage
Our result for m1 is 6.33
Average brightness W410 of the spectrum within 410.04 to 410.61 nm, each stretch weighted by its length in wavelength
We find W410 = 6.47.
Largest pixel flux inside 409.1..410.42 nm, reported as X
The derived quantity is 7.042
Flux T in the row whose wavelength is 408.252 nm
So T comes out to 7.056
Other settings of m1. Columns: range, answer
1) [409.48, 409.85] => 6.4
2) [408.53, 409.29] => 7.17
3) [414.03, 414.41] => 6.52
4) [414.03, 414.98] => 6.55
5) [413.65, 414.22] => 6.65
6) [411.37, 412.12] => 6.97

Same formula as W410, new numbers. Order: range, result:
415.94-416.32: 7.02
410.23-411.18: 6.62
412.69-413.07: 6.65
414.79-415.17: 6.58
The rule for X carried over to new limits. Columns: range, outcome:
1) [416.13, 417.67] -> 7.03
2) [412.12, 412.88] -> 6.803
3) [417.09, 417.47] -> 6.345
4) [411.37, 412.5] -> 7.102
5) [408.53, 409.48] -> 7.265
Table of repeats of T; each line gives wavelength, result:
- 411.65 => 7.043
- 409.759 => 6.237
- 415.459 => 6.358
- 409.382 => 6.869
